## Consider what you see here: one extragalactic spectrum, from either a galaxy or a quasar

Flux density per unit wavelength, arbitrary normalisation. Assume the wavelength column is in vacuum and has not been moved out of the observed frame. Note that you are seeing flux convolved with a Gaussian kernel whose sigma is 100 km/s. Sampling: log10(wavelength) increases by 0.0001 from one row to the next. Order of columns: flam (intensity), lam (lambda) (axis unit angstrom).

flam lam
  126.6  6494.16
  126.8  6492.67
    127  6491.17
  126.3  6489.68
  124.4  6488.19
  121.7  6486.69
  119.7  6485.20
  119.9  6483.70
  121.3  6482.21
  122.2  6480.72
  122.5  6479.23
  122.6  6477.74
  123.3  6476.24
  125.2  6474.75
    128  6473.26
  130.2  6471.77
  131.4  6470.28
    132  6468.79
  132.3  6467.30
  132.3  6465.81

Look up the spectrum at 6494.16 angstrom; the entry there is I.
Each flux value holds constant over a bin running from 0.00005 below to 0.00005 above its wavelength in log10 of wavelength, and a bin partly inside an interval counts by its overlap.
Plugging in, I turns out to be 126.6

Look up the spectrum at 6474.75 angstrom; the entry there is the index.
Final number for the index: 125.2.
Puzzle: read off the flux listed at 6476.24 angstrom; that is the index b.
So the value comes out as 123.3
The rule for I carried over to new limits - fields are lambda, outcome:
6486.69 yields 121.7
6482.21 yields 121.3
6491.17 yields 127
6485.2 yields 119.7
